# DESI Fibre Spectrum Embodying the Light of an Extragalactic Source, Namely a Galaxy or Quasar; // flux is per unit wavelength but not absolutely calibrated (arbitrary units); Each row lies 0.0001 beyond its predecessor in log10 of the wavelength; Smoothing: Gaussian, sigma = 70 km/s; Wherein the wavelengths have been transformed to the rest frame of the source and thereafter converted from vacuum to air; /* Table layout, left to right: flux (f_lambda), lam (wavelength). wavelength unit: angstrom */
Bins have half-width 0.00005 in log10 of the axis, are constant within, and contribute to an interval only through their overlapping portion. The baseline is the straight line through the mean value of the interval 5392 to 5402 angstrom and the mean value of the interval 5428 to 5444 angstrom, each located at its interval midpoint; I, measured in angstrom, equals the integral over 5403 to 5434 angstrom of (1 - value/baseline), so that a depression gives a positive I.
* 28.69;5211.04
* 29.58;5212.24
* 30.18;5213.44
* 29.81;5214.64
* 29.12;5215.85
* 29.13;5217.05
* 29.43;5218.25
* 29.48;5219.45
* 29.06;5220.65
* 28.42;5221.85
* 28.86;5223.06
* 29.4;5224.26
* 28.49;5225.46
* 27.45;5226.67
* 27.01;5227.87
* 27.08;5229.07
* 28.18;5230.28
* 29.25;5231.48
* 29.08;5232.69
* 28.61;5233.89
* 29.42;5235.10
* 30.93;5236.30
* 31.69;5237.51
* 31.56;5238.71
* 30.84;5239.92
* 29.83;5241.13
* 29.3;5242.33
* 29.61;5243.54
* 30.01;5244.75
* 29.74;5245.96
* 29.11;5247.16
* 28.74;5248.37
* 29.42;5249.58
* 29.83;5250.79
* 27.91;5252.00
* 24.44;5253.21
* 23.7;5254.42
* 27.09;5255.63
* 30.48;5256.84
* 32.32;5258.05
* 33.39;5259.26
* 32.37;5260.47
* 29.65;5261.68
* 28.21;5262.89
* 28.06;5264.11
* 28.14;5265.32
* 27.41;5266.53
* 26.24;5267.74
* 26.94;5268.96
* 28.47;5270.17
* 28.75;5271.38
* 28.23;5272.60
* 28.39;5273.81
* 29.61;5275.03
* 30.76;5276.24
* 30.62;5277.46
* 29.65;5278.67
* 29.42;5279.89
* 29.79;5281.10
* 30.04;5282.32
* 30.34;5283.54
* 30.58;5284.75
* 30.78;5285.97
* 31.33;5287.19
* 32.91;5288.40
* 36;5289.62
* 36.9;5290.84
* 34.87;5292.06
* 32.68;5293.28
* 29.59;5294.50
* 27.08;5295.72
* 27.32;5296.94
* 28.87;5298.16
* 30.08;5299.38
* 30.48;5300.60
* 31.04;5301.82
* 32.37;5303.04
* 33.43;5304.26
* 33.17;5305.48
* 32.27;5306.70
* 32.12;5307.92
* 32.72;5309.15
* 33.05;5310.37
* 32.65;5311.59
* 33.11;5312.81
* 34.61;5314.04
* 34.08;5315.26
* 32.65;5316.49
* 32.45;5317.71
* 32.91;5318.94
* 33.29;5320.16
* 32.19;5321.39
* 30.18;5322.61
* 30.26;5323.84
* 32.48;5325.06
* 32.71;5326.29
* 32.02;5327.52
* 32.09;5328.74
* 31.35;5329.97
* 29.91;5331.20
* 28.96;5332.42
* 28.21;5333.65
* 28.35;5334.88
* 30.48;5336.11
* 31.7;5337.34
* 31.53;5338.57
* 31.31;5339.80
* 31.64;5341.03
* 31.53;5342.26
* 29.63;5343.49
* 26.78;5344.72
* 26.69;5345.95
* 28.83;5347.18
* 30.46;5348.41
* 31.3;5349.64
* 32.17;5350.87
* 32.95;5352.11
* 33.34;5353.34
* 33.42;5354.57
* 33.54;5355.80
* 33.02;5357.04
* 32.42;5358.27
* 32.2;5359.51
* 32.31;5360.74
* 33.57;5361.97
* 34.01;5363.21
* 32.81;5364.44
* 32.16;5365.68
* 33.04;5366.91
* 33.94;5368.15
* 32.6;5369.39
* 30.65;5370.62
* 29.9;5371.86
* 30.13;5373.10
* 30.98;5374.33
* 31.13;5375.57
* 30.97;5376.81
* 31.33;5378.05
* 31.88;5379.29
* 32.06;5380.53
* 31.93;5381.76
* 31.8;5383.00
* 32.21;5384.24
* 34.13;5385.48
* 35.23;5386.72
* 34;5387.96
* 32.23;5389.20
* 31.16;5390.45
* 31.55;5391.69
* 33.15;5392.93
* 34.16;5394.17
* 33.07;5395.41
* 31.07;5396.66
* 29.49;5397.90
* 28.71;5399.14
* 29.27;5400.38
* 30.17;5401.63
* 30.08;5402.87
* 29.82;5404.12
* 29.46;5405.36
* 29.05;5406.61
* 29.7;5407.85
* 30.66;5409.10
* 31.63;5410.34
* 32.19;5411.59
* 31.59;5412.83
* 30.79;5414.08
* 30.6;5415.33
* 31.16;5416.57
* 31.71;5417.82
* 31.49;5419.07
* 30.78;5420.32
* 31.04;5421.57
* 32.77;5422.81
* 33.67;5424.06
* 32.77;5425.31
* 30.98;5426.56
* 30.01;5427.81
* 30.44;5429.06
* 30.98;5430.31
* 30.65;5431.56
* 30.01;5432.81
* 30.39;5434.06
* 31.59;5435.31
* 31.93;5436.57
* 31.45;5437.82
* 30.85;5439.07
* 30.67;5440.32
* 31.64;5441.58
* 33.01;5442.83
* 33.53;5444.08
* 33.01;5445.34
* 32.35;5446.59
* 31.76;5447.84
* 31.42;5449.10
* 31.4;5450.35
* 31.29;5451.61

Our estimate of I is 0.2 angstrom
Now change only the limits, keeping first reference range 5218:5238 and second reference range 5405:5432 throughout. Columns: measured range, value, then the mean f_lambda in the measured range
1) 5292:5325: -2.2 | 31.8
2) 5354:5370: -1.3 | 33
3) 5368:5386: -0.6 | 31.6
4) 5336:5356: -0.5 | 31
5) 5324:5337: -0.2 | 30.7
